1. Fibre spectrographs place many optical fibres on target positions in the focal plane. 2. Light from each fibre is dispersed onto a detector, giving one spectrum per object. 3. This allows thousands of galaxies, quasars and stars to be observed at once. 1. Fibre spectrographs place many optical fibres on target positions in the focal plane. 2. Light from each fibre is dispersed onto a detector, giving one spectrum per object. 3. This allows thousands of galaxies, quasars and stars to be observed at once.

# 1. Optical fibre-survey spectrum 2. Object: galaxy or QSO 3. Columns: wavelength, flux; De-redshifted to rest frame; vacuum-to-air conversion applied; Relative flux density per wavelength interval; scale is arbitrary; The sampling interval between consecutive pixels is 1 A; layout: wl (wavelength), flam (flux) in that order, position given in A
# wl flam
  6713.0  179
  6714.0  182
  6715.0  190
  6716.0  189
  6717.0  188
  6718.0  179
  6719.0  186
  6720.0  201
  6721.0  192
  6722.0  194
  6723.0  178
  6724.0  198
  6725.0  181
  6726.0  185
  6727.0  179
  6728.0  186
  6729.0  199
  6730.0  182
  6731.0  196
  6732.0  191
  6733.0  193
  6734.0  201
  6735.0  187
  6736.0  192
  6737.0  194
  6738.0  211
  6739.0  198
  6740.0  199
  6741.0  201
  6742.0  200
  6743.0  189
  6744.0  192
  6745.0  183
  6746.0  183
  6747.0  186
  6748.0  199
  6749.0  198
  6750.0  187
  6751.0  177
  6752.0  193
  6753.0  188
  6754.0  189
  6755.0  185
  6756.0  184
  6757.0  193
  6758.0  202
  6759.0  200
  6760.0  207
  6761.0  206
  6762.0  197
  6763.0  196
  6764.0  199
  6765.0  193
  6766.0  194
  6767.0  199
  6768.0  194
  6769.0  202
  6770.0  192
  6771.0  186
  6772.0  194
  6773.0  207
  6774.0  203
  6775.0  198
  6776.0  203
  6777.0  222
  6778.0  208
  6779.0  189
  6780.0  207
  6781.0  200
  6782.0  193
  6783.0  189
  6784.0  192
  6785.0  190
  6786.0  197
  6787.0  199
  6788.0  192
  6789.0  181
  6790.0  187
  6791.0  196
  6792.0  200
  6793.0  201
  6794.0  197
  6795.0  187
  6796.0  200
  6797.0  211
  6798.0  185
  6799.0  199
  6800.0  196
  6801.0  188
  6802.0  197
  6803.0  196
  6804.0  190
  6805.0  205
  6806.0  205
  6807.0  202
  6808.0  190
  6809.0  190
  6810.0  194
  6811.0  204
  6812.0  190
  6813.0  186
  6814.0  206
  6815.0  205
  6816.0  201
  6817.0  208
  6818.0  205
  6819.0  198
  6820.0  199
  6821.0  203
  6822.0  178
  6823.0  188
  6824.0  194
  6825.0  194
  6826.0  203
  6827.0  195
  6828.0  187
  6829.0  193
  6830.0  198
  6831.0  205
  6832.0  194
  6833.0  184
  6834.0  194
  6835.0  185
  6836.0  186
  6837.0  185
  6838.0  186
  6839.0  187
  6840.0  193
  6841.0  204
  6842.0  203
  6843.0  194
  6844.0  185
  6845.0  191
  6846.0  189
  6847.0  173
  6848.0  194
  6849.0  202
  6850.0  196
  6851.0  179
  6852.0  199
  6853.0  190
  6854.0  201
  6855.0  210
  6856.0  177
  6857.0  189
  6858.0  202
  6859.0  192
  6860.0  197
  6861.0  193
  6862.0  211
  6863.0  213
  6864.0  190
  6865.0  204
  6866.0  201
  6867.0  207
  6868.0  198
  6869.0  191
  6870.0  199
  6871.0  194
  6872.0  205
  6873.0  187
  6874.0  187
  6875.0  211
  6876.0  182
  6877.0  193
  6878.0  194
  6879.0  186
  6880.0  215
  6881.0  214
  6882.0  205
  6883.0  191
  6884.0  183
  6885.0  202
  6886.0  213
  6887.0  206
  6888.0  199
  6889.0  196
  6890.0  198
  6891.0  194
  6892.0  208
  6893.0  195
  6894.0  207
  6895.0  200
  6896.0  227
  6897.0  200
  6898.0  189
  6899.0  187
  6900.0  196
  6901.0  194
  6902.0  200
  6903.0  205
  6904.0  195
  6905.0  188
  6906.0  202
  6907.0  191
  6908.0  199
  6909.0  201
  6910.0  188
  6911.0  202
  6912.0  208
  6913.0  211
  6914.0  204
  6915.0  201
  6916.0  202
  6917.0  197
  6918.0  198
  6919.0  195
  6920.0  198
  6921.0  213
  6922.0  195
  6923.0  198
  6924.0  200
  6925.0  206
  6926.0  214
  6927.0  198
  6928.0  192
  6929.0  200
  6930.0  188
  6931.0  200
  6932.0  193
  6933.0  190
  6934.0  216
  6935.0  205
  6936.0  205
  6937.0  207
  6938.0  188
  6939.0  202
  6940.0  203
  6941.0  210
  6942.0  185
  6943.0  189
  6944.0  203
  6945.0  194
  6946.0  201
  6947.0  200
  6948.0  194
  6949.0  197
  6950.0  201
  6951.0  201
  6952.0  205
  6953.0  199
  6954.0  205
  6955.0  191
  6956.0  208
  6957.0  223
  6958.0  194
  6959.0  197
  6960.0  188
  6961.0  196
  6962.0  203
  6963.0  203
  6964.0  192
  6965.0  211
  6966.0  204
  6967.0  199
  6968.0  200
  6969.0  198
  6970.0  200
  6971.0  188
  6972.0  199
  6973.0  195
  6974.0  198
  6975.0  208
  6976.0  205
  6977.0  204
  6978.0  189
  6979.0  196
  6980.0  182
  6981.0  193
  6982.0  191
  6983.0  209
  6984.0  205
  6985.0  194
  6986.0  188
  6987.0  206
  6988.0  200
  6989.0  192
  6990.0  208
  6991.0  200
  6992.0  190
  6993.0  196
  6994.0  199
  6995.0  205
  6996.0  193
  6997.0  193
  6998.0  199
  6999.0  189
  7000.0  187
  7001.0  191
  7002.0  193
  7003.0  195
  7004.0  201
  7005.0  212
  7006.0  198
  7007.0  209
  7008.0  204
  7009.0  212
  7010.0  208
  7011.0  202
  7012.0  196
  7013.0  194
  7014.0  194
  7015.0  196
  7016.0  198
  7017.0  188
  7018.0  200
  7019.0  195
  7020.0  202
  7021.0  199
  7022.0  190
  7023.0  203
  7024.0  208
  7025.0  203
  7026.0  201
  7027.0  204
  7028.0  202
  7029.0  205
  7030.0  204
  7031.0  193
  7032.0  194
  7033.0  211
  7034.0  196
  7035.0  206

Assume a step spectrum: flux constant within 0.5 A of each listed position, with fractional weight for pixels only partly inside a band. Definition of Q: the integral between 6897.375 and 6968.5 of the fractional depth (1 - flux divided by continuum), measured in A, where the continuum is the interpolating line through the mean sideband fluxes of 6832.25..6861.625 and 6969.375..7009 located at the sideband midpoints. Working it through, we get -1.5 A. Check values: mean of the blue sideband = 192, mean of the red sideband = 198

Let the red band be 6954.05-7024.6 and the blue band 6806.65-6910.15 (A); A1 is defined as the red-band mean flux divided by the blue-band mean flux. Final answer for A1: 1.01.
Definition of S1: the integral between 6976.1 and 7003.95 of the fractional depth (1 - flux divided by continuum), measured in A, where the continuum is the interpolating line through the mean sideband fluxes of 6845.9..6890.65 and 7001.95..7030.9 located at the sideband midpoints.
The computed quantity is 0.5 A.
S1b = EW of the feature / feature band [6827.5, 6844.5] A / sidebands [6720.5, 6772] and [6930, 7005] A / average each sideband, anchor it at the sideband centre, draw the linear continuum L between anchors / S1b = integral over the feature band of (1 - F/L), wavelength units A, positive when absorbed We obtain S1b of 0.27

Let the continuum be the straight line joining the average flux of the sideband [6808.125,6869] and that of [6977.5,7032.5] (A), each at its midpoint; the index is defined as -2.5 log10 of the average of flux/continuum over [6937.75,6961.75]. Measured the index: -0.011 mag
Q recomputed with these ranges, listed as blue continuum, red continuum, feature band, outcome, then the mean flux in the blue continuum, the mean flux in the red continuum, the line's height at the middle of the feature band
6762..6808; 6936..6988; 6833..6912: 0.59 A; 197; 199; 198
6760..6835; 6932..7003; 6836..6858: 0.59 A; 197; 198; 197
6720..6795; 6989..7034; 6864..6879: 0.03 A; 194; 199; 196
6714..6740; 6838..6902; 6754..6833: -1.19 A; 191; 197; 194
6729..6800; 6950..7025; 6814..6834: -0.04 A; 195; 199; 196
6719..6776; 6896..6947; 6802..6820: -0.27 A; 193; 199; 196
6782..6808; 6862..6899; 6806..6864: 0.74 A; 195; 200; 197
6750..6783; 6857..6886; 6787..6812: 0.20 A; 197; 198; 197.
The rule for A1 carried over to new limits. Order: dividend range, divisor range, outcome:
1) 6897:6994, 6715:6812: 1.02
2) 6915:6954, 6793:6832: 1.02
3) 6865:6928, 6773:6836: 1.02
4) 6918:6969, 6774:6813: 1.02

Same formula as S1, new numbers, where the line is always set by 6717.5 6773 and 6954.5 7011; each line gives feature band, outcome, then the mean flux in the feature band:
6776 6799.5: -0.36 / 197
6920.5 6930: -0.18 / 201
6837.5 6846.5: 0.13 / 192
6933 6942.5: -0.19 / 202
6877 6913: -0.53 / 199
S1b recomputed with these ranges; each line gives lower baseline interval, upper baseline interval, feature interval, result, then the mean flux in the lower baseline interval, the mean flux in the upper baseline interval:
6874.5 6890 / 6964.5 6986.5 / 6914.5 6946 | -0.1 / 199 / 198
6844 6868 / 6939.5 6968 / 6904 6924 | -0.1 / 195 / 200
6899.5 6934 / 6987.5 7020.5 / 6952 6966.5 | -0.2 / 199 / 198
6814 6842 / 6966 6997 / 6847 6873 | -0.2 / 195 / 198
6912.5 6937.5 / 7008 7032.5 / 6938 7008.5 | 0.7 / 201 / 200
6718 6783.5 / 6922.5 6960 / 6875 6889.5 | -0.1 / 194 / 200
